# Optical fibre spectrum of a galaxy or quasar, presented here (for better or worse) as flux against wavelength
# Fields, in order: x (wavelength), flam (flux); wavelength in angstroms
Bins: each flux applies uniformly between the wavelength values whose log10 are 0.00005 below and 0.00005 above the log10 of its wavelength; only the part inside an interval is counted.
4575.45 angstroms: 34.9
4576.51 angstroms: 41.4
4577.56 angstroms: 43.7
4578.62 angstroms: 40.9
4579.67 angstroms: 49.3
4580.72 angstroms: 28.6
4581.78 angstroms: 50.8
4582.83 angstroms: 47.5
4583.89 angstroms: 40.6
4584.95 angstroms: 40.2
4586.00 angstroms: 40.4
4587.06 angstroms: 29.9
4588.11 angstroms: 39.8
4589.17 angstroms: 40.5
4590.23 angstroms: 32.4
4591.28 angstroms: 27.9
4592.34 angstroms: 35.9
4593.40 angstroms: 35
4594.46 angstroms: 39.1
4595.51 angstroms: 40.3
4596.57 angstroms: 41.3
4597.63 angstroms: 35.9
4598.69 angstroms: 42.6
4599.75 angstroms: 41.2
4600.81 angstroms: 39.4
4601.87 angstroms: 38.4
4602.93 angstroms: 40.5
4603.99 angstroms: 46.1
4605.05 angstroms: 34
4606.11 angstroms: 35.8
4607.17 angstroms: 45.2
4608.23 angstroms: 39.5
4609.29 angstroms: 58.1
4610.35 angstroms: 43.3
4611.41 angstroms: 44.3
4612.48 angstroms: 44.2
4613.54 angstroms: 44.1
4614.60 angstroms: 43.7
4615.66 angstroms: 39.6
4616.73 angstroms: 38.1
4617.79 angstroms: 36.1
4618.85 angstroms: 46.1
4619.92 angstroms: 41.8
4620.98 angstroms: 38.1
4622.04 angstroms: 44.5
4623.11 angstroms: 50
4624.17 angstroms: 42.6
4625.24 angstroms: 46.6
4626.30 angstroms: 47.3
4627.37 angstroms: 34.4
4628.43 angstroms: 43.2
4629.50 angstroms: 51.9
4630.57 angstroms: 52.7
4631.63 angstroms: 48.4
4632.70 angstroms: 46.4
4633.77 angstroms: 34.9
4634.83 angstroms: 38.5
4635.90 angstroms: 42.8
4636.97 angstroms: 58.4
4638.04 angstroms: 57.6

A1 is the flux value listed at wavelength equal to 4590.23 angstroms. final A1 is 32.4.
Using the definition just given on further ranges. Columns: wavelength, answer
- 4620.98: 38.1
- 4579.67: 49.3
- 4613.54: 44.1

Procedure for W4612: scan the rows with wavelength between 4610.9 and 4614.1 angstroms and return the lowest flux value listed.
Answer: 44.1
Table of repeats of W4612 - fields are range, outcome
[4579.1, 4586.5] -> 28.6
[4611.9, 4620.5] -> 36.1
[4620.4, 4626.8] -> 38.1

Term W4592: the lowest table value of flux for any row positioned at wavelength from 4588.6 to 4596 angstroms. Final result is 27.9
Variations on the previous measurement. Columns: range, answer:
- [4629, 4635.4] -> 34.9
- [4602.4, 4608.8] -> 34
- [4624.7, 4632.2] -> 34.4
